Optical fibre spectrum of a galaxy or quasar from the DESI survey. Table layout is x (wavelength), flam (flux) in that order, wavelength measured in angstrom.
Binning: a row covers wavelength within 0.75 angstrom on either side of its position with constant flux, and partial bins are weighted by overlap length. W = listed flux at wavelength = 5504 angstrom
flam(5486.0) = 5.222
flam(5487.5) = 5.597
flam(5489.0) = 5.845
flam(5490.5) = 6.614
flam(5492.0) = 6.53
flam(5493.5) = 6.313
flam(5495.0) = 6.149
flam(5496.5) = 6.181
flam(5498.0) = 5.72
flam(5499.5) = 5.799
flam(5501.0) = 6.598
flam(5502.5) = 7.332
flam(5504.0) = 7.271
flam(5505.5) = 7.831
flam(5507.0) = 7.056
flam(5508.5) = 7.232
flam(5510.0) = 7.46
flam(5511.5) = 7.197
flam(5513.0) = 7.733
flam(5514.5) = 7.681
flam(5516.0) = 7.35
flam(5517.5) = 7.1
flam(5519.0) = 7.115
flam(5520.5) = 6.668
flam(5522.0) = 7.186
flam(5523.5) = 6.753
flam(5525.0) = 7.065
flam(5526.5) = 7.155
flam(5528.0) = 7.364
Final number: 7.271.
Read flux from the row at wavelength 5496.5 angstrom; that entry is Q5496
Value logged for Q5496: 6.181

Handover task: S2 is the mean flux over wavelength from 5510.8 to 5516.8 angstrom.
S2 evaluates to 7.49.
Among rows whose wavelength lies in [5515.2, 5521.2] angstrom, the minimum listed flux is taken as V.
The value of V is 6.668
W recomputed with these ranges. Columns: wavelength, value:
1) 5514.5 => 7.681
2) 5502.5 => 7.332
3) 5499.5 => 5.799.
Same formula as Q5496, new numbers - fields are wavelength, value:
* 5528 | 7.364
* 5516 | 7.35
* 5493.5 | 6.313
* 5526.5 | 7.155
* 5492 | 6.53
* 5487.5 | 5.597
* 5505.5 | 7.831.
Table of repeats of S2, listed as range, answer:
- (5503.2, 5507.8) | 7.38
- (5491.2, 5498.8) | 6.18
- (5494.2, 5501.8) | 6.1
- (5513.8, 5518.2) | 7.38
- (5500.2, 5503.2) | 6.94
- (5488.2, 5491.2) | 6.21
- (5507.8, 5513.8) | 7.41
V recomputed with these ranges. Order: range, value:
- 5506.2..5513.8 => 7.056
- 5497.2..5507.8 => 5.72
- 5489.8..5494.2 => 6.313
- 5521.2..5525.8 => 6.753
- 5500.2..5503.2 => 6.598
